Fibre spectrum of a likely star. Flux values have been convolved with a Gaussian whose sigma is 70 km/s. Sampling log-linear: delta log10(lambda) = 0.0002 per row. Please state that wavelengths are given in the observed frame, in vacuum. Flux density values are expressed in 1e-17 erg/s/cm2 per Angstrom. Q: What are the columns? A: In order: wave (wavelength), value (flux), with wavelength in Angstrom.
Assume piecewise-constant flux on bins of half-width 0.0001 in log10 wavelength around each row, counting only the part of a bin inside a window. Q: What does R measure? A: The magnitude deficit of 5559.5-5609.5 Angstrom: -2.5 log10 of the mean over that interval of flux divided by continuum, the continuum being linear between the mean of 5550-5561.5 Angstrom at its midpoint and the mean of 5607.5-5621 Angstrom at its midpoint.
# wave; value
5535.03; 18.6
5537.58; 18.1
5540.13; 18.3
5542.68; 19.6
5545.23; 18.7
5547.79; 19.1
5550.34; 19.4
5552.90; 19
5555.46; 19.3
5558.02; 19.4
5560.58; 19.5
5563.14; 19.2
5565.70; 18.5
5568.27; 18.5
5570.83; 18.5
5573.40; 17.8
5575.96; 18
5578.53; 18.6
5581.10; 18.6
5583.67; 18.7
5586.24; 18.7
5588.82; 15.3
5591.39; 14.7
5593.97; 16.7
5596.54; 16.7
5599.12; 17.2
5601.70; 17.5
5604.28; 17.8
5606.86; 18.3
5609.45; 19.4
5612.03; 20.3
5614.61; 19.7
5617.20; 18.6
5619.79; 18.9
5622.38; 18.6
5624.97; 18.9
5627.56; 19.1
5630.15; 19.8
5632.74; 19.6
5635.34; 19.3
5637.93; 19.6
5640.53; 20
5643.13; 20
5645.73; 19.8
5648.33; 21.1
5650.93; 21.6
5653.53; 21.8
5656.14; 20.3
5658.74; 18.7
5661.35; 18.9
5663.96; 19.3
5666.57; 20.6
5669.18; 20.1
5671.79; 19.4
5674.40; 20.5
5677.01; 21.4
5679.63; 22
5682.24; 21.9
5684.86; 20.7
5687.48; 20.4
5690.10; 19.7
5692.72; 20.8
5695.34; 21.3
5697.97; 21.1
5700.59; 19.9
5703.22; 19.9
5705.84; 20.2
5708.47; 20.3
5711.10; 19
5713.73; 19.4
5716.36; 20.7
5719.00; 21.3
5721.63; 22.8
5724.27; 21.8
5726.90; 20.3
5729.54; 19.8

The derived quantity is 0.084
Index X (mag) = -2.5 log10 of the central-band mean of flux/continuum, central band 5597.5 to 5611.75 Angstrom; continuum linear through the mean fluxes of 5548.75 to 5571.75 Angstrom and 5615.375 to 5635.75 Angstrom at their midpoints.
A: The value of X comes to 0.054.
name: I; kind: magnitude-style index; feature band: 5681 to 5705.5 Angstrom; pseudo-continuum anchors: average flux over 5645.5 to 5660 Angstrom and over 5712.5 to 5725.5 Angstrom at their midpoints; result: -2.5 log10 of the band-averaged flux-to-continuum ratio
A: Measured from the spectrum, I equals 0.02 mag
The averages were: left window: 20.6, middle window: 20.6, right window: 21.2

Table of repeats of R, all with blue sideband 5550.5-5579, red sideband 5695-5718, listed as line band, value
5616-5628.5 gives 0.03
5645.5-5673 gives -0.03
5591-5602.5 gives 0.15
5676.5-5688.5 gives -0.07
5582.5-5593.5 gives 0.13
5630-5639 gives -0.01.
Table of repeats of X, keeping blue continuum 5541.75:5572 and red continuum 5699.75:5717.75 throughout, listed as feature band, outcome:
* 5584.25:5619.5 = 0.09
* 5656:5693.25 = -0.03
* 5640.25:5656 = -0.06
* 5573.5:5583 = 0.05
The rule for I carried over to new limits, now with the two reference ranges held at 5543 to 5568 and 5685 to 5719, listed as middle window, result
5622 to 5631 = 0.03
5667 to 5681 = -0.03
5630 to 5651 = -0.01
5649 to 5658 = -0.06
